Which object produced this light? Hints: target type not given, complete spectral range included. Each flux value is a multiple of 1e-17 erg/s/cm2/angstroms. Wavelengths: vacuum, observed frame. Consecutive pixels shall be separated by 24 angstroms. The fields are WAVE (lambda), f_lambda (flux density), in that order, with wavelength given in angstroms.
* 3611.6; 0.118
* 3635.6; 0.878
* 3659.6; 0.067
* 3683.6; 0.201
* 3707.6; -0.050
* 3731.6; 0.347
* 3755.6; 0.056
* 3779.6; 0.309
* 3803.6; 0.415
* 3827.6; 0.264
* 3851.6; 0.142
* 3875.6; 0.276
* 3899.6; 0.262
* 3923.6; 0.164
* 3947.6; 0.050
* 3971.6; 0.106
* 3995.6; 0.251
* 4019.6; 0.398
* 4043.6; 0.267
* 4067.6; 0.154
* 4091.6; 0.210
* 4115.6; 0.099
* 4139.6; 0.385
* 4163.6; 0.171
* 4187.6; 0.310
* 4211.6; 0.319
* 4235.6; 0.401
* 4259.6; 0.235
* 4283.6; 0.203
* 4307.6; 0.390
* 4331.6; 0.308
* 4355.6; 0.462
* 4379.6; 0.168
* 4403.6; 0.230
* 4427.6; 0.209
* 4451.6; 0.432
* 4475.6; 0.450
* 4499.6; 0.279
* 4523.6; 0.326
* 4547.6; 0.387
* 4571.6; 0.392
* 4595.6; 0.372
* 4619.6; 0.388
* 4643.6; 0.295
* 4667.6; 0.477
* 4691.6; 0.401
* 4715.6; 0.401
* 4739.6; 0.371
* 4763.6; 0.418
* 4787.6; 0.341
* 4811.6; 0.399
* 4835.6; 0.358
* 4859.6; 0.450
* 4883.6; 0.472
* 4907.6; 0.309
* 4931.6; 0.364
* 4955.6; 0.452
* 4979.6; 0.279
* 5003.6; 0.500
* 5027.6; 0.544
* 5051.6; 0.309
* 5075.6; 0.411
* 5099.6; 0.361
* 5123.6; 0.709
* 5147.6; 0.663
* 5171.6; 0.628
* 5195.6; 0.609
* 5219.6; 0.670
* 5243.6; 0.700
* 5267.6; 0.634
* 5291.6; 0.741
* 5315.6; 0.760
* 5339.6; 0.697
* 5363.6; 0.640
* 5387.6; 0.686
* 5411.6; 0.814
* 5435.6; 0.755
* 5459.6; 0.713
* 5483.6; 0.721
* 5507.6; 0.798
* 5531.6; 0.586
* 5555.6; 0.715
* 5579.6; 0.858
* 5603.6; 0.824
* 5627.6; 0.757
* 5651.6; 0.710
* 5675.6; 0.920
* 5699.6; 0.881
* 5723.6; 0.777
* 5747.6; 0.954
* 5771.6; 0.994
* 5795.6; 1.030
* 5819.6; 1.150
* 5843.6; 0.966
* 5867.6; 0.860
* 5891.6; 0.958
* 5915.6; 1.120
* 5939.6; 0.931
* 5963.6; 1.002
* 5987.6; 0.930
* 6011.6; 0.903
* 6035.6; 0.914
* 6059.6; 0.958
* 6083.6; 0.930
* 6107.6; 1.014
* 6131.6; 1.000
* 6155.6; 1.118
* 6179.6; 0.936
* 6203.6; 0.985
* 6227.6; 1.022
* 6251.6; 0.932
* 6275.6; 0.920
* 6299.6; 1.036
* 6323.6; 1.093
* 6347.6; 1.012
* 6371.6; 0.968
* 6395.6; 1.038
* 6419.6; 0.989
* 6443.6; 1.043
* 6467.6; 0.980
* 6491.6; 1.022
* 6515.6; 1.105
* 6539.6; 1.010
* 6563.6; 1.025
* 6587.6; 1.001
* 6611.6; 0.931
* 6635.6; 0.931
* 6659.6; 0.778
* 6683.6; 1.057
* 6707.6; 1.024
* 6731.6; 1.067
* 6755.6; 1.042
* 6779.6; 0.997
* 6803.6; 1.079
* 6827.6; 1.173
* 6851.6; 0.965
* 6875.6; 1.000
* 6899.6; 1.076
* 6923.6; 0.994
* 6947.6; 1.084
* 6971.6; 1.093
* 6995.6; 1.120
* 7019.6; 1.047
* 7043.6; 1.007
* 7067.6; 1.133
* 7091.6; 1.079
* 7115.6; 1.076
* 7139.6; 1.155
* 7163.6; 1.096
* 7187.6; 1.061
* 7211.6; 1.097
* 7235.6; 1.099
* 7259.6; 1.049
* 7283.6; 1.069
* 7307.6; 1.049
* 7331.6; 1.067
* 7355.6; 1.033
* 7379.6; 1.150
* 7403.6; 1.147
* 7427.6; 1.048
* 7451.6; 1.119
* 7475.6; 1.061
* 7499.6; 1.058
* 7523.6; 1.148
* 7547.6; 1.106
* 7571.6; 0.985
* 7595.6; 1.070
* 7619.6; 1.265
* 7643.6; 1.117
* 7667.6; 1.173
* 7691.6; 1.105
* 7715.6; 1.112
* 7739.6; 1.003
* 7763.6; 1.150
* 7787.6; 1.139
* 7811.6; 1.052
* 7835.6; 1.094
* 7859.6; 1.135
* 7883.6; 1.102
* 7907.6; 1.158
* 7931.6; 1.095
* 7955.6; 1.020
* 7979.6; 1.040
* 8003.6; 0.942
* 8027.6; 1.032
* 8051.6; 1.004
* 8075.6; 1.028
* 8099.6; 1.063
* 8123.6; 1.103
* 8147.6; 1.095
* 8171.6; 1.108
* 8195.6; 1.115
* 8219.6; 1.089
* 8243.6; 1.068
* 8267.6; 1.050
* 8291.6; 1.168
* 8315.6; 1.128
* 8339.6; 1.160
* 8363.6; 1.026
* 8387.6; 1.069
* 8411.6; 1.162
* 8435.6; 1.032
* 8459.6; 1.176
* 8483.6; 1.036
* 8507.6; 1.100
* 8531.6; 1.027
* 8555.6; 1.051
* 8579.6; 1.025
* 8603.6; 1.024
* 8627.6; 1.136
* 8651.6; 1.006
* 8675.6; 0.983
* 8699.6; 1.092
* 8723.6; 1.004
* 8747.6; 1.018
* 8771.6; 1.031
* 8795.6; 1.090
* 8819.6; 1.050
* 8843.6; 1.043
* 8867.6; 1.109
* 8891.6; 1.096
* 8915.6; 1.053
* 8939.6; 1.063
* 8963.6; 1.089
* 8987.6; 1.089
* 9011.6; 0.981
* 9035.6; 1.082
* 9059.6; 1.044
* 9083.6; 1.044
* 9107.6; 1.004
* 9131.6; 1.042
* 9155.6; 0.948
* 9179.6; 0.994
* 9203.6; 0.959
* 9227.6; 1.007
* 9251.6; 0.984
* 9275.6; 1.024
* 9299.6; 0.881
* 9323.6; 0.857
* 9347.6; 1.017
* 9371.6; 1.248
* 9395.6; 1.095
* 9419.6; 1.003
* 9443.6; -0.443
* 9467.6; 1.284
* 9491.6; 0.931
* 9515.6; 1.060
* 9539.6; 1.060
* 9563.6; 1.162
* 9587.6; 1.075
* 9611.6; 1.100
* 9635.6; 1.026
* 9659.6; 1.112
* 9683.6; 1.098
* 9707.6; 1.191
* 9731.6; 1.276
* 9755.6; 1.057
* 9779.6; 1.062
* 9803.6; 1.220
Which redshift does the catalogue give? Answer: 0.285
